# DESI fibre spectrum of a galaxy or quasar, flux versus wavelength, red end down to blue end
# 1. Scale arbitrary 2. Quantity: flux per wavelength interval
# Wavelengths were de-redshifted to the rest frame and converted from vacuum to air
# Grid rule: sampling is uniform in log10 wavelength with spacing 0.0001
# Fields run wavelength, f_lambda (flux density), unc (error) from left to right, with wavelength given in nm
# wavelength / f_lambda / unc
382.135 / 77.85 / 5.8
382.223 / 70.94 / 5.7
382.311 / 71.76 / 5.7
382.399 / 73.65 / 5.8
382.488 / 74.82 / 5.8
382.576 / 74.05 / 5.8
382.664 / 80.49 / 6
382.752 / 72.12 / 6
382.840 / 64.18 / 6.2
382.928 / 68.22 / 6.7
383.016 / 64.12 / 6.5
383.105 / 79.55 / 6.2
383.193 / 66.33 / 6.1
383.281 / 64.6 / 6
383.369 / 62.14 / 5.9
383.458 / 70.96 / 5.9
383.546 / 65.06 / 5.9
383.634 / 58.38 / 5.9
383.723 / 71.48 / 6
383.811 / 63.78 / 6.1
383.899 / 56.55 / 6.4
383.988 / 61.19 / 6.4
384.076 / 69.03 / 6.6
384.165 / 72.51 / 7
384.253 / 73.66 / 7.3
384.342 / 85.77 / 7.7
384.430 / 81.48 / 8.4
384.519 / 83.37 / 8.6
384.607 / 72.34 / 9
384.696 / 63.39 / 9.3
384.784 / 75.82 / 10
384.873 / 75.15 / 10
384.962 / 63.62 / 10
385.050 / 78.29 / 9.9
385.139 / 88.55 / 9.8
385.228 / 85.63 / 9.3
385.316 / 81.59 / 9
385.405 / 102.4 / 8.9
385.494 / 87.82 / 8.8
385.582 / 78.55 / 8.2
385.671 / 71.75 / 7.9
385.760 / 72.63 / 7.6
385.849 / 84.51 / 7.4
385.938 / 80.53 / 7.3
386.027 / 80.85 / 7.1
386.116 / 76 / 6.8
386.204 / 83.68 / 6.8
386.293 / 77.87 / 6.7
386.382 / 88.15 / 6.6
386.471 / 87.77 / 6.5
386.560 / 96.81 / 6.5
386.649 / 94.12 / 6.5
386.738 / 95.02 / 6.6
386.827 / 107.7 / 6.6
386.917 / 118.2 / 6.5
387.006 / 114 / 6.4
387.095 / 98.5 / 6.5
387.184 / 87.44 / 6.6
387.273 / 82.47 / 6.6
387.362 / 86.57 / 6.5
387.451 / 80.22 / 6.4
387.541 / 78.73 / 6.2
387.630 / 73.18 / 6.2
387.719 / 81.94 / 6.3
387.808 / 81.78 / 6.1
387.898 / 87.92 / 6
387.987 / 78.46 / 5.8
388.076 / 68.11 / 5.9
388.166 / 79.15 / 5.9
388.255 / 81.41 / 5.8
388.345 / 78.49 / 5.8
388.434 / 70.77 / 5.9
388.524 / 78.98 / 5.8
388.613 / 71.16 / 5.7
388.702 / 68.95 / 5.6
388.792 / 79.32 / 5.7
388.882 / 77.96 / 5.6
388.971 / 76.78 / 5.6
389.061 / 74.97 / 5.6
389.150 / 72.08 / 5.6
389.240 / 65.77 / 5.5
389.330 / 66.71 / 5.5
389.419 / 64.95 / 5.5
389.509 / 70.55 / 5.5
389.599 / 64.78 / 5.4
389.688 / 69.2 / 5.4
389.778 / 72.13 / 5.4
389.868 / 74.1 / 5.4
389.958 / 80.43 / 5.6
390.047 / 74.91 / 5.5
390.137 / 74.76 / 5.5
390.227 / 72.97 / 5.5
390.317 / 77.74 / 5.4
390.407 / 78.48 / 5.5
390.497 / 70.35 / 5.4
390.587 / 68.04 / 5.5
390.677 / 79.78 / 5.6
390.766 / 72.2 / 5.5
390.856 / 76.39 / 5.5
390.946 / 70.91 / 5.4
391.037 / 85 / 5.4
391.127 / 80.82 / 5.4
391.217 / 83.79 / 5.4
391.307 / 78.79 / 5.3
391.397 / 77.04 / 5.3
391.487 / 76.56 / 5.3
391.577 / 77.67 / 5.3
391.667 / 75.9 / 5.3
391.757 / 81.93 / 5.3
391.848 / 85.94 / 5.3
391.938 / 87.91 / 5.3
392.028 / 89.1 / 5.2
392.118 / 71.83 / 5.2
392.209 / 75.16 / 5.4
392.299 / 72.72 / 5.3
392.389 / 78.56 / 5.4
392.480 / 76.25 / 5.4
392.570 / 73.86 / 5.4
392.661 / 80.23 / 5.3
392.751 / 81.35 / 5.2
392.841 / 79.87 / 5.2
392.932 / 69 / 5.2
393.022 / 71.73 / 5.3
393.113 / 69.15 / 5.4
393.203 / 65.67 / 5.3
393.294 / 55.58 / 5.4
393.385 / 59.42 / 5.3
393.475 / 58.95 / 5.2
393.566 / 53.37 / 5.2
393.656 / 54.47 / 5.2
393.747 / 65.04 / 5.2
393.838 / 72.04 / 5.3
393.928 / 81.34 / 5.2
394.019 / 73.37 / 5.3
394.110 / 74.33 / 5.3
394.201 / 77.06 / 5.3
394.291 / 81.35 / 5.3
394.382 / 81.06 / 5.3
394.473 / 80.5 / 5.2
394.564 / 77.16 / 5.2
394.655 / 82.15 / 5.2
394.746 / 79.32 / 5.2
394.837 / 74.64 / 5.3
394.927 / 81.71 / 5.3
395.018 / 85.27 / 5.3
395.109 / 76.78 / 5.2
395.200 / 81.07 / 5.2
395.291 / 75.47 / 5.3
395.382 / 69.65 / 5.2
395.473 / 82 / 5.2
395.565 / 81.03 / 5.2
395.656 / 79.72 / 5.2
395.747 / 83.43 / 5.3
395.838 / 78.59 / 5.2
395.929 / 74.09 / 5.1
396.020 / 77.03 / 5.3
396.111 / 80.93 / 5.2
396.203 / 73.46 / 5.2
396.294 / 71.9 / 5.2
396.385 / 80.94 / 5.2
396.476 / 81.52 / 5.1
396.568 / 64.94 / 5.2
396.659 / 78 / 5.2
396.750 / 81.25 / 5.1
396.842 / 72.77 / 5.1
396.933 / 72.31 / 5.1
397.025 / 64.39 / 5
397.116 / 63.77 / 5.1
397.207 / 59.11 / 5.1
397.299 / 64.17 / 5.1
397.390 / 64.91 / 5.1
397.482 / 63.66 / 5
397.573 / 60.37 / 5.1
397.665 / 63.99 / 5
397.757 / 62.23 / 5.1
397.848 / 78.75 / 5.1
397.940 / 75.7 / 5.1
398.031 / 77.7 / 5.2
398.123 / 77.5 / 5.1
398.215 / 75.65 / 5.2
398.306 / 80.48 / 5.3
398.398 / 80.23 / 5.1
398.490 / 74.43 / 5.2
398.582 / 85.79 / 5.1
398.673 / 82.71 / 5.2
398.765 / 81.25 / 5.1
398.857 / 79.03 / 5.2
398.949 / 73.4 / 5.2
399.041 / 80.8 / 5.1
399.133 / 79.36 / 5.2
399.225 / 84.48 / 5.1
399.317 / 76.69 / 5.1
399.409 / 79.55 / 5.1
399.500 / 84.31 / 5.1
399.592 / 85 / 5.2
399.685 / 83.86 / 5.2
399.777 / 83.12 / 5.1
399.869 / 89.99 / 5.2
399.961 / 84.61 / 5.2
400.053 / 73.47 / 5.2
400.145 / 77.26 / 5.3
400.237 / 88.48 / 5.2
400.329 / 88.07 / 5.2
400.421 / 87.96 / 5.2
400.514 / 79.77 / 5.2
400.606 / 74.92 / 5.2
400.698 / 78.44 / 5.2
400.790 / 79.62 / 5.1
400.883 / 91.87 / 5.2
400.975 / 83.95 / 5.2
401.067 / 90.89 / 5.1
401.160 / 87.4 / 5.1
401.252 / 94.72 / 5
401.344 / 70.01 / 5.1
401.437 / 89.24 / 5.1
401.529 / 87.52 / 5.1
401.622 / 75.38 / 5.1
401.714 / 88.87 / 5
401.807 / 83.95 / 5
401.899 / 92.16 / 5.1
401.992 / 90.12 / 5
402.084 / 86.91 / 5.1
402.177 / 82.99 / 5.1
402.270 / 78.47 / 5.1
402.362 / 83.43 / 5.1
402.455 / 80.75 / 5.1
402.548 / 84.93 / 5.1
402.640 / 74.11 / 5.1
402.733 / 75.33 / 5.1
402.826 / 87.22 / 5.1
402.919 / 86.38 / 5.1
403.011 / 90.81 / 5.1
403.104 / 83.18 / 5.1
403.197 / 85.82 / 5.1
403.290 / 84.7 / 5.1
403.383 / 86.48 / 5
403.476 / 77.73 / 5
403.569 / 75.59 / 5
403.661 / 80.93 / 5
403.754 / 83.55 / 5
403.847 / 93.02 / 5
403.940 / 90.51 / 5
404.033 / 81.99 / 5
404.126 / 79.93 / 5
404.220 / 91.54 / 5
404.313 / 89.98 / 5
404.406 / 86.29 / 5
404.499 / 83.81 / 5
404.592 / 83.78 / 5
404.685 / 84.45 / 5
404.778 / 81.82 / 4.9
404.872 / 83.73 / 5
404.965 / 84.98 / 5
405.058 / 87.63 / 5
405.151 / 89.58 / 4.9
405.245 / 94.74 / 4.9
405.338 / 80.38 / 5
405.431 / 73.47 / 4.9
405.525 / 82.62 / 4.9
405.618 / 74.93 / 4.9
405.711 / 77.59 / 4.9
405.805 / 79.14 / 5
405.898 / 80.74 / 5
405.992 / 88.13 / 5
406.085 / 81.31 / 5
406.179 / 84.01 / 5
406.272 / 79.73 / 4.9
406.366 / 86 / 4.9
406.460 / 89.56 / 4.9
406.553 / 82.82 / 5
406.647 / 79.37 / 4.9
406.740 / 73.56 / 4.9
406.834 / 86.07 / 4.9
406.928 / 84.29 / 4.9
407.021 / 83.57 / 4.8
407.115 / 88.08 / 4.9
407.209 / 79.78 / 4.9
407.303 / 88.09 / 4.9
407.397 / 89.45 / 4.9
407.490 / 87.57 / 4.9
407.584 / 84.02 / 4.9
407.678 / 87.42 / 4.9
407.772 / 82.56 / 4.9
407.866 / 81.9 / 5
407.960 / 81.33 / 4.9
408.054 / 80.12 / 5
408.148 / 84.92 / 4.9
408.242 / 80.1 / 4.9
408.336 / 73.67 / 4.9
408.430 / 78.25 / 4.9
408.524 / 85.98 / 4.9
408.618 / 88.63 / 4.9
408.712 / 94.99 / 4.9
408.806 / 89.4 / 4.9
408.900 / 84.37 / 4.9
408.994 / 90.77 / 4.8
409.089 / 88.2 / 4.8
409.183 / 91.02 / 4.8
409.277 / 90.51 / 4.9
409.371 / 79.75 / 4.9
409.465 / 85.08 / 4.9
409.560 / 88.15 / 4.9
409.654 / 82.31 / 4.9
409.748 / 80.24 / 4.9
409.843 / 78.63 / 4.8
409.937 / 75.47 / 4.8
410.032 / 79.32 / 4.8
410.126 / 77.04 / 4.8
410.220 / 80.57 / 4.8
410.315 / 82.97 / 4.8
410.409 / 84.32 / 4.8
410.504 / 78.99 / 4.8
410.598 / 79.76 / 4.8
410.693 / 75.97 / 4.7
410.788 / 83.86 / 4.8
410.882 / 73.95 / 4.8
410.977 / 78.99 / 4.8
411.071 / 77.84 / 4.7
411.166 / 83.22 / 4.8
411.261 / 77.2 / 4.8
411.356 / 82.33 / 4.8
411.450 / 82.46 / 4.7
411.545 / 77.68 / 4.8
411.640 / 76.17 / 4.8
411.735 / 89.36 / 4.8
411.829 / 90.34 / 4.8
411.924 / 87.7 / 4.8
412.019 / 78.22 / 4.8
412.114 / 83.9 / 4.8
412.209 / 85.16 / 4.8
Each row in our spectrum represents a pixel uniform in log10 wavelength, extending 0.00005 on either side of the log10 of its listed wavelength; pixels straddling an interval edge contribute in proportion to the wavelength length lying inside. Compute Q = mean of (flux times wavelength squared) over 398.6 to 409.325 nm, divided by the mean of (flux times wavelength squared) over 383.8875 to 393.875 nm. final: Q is 1.17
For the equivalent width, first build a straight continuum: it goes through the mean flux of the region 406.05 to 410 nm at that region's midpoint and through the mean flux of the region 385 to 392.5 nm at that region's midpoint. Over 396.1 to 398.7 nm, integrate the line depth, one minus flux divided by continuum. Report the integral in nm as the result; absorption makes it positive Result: 0.291 nm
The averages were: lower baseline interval 80.1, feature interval 72.7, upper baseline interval 84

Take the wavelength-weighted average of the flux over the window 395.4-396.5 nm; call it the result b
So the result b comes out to 78.4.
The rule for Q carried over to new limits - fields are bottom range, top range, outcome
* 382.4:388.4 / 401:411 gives 1.18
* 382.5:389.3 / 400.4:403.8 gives 1.16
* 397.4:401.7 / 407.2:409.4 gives 1.11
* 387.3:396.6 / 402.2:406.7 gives 1.18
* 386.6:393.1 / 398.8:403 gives 1.12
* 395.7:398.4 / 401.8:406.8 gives 1.19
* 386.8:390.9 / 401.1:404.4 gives 1.16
